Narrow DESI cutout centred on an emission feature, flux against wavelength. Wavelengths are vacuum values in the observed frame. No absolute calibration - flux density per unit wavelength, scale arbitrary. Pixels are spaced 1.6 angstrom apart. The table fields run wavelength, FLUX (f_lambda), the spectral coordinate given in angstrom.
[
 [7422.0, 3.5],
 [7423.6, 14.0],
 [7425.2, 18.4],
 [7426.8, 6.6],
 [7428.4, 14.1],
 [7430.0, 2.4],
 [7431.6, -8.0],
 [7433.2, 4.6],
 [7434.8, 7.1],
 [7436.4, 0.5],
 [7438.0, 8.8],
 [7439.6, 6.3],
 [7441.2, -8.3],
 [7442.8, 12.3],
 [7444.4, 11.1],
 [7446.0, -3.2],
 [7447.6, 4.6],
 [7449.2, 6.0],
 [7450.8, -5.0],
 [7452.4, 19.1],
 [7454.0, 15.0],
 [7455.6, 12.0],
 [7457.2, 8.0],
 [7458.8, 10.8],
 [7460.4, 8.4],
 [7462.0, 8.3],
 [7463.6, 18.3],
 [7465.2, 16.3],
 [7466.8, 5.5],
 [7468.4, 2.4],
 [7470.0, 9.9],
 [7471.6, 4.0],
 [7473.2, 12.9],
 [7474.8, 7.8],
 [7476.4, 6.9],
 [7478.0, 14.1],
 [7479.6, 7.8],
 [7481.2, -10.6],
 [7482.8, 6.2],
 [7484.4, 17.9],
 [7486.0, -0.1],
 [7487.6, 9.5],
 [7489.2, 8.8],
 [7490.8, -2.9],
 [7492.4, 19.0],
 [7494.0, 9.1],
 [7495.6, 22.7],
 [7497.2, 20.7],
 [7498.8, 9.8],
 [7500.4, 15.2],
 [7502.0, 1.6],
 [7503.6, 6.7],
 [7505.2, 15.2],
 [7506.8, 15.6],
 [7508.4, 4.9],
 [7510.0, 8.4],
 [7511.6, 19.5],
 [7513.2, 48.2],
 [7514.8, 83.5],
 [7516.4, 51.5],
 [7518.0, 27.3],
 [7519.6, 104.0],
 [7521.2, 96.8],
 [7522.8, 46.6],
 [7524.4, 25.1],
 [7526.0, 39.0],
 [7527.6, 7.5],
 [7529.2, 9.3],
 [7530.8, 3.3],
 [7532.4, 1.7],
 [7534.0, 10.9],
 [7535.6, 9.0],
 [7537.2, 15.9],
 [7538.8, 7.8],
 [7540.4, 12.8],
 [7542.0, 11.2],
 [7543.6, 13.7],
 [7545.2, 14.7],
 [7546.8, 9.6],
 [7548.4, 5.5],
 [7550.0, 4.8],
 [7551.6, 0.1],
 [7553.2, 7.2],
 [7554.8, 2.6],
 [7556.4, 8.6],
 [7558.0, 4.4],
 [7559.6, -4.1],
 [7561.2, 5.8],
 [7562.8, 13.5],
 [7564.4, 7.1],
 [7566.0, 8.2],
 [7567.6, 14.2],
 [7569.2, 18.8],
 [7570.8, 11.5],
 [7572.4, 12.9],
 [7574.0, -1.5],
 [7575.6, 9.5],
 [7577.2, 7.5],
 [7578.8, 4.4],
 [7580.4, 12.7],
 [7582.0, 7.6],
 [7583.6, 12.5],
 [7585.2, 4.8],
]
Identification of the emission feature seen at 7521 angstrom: [O II]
